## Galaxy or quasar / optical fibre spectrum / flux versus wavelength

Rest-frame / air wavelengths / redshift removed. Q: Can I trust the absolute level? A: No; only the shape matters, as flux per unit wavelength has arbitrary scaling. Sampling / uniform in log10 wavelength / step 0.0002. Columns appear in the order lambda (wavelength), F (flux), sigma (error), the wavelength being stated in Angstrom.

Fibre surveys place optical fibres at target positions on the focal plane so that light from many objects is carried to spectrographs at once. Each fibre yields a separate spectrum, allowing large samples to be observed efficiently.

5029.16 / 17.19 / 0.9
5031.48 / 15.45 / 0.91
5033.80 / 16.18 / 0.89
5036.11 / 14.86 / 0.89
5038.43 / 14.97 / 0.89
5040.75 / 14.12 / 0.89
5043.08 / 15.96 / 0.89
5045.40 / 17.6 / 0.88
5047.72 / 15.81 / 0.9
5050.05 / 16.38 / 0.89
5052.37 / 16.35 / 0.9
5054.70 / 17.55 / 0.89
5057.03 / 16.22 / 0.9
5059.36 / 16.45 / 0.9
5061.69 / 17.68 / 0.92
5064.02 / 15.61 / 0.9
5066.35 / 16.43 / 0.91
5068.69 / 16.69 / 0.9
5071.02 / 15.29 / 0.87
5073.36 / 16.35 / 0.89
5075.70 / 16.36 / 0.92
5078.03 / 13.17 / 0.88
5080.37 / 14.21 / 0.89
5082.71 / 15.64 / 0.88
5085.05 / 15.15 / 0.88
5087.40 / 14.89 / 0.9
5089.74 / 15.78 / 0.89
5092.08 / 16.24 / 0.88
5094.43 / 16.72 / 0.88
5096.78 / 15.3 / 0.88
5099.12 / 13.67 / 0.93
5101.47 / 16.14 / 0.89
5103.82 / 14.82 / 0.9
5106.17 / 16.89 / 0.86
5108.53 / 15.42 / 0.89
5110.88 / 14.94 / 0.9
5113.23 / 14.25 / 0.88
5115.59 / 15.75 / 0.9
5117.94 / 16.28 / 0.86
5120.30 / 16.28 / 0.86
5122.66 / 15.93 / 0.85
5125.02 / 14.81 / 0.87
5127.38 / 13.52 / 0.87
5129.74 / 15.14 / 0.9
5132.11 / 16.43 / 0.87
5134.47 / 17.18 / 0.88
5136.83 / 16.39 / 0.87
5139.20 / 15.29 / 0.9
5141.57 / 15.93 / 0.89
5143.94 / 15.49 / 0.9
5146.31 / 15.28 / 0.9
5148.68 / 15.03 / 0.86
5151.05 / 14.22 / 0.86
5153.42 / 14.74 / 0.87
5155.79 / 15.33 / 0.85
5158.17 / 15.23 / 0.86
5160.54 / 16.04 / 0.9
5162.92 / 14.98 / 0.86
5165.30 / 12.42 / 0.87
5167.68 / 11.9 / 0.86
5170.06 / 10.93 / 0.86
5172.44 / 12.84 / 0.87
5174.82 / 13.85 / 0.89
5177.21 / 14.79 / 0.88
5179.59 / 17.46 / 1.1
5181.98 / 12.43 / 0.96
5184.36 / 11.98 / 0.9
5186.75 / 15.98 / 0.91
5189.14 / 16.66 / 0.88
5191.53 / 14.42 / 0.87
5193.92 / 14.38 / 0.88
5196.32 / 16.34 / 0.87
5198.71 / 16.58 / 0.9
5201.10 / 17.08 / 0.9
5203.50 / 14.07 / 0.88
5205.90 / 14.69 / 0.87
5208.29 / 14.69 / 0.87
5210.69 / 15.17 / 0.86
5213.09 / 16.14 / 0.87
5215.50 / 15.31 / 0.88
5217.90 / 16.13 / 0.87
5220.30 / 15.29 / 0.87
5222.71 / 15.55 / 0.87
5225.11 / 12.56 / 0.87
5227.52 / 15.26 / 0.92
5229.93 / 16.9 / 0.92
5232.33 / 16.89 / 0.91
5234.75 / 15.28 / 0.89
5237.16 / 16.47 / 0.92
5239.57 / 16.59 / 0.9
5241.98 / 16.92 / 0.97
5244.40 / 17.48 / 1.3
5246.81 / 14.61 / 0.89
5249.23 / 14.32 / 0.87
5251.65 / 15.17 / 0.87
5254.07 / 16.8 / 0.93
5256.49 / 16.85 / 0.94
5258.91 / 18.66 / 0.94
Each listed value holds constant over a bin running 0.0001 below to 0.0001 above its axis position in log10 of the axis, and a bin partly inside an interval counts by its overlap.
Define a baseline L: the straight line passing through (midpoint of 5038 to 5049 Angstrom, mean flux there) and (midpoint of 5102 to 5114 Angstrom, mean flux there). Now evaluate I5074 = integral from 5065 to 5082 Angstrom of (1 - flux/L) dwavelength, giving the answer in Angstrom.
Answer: 0.1 Angstrom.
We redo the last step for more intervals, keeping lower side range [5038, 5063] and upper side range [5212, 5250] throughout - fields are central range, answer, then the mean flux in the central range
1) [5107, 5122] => 0.5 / 15.5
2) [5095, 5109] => 0.6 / 15.4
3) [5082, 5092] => 0.5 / 15.4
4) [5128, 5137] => 0.0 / 16.1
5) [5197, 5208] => 0.2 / 15.6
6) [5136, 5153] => 0.7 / 15.3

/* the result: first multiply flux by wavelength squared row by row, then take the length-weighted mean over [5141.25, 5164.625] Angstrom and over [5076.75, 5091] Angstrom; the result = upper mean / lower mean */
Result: 1.05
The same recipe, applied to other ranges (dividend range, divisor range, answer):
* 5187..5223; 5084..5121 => 1.04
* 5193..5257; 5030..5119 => 1.06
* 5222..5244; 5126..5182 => 1.11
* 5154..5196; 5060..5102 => 0.95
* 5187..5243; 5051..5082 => 1.03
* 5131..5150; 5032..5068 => 1.02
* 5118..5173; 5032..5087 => 0.97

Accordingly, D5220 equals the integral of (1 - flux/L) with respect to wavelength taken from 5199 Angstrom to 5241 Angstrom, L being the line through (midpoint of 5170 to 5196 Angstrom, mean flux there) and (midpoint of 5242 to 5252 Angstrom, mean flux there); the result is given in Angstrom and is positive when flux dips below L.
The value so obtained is -1.4 Angstrom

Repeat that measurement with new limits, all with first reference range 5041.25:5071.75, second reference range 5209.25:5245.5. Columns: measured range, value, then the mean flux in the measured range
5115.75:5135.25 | 0.6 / 15.7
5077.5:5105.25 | 1.9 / 15.2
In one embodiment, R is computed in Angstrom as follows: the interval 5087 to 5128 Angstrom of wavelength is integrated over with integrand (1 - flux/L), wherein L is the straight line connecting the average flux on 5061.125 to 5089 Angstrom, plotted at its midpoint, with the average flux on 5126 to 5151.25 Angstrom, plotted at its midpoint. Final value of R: 0.2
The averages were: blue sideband 15.6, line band 15.5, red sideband 15.5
